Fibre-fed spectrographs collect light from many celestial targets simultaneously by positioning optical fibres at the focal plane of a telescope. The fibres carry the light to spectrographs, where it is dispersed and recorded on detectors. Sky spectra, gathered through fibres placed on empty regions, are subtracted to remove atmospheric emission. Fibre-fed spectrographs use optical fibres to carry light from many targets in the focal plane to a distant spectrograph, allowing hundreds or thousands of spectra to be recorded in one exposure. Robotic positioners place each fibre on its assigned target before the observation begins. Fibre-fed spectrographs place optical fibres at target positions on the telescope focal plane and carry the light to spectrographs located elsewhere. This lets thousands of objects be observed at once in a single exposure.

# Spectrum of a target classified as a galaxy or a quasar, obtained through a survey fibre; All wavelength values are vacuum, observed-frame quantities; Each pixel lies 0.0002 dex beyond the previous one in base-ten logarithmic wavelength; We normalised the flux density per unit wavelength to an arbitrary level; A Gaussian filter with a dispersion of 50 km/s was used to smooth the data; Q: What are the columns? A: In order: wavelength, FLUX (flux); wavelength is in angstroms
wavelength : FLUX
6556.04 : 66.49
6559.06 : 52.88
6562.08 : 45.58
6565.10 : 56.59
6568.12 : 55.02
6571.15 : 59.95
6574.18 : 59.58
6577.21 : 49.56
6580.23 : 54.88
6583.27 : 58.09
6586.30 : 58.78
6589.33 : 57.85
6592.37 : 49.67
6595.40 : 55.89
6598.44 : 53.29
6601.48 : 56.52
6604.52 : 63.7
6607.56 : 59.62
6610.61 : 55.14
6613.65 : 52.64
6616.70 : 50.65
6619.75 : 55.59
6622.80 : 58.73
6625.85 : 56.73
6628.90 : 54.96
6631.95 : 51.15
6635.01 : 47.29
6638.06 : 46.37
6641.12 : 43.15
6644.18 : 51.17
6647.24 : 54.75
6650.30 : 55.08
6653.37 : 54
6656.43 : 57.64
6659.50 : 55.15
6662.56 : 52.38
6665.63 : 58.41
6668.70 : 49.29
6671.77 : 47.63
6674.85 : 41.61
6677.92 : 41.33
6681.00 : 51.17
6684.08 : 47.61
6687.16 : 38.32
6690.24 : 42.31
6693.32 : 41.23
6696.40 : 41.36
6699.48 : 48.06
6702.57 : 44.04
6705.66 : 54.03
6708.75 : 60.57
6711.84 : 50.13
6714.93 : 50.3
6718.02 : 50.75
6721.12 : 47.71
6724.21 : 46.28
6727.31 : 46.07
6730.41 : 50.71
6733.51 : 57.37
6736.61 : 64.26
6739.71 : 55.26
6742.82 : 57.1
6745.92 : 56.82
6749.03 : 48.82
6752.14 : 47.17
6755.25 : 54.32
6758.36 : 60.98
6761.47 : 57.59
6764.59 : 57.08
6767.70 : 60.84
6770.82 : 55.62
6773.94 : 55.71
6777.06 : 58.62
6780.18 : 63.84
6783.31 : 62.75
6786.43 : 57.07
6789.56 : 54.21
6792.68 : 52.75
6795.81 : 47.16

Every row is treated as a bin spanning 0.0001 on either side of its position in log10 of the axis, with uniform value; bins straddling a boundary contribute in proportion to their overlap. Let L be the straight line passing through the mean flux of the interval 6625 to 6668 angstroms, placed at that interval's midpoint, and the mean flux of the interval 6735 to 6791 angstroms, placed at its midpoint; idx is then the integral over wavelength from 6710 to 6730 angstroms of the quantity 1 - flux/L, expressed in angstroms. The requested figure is 2.38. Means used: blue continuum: 52.6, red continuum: 57.1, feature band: 48.8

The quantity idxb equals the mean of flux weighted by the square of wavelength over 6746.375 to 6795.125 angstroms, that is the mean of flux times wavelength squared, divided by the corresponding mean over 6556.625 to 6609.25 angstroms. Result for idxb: 1.1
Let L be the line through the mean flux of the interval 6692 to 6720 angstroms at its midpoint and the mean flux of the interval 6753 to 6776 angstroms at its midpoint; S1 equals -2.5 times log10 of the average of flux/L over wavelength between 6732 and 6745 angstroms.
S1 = -0.095 mag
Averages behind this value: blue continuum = 49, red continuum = 57.2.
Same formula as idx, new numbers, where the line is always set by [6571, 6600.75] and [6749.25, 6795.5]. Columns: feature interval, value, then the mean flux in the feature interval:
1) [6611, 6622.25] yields 0.4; 53.7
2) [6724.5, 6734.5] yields 1.0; 50.4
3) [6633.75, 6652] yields 2.0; 49.7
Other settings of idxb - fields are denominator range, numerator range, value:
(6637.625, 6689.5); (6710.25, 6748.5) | 1.08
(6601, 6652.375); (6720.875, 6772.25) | 1.05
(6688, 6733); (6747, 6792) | 1.20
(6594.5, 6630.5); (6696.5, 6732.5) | 0.91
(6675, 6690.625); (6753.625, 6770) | 1.35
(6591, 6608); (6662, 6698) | 0.83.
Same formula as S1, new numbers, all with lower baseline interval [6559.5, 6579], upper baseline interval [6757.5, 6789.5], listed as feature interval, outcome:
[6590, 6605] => -0.01 mag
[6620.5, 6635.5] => 0.03 mag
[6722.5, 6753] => 0.10 mag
